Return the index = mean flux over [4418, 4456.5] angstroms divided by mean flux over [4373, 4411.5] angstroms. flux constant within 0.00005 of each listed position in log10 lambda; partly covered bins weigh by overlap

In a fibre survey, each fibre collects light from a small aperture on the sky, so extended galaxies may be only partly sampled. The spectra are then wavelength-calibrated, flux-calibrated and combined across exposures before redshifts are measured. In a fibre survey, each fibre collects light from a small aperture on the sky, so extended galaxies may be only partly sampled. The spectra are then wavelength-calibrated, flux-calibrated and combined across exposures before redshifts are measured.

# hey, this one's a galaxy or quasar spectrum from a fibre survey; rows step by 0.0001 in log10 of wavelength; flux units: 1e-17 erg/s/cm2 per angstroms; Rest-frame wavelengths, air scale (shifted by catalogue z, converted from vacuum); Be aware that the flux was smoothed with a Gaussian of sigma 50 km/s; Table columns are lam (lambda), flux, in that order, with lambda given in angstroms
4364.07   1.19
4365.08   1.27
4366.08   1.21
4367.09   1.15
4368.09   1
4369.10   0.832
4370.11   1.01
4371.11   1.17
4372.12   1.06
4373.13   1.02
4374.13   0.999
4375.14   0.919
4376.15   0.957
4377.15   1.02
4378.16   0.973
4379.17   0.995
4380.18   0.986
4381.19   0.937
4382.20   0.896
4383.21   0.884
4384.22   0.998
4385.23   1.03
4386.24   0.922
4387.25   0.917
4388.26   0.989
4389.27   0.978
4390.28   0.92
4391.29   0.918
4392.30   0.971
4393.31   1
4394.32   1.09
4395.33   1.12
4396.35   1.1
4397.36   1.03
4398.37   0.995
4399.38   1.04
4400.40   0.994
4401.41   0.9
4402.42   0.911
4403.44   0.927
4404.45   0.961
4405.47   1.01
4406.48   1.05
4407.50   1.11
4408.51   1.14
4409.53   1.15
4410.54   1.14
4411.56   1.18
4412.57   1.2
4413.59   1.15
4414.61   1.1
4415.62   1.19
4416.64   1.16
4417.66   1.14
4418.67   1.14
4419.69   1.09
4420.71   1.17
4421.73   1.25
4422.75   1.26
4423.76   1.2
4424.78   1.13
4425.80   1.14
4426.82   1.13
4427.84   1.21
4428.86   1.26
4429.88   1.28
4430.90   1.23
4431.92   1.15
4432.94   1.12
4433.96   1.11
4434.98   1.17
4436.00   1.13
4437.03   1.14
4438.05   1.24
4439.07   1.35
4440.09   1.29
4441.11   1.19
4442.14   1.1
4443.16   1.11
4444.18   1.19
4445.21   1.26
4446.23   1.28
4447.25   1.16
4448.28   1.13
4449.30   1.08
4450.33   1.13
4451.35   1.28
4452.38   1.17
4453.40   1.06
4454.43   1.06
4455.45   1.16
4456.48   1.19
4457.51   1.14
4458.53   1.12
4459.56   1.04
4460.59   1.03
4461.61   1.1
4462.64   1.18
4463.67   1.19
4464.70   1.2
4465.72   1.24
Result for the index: 1.18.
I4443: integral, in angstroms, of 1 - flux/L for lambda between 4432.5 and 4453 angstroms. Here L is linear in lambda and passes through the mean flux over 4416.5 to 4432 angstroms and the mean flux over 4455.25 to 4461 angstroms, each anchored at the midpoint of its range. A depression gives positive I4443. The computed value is -0.7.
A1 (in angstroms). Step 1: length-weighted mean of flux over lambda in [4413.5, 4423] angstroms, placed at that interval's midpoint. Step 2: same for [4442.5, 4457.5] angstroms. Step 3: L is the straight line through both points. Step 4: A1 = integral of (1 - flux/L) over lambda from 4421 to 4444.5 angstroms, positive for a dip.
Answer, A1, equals -0.6 angstroms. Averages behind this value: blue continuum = 1.16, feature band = 1.19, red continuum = 1.16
